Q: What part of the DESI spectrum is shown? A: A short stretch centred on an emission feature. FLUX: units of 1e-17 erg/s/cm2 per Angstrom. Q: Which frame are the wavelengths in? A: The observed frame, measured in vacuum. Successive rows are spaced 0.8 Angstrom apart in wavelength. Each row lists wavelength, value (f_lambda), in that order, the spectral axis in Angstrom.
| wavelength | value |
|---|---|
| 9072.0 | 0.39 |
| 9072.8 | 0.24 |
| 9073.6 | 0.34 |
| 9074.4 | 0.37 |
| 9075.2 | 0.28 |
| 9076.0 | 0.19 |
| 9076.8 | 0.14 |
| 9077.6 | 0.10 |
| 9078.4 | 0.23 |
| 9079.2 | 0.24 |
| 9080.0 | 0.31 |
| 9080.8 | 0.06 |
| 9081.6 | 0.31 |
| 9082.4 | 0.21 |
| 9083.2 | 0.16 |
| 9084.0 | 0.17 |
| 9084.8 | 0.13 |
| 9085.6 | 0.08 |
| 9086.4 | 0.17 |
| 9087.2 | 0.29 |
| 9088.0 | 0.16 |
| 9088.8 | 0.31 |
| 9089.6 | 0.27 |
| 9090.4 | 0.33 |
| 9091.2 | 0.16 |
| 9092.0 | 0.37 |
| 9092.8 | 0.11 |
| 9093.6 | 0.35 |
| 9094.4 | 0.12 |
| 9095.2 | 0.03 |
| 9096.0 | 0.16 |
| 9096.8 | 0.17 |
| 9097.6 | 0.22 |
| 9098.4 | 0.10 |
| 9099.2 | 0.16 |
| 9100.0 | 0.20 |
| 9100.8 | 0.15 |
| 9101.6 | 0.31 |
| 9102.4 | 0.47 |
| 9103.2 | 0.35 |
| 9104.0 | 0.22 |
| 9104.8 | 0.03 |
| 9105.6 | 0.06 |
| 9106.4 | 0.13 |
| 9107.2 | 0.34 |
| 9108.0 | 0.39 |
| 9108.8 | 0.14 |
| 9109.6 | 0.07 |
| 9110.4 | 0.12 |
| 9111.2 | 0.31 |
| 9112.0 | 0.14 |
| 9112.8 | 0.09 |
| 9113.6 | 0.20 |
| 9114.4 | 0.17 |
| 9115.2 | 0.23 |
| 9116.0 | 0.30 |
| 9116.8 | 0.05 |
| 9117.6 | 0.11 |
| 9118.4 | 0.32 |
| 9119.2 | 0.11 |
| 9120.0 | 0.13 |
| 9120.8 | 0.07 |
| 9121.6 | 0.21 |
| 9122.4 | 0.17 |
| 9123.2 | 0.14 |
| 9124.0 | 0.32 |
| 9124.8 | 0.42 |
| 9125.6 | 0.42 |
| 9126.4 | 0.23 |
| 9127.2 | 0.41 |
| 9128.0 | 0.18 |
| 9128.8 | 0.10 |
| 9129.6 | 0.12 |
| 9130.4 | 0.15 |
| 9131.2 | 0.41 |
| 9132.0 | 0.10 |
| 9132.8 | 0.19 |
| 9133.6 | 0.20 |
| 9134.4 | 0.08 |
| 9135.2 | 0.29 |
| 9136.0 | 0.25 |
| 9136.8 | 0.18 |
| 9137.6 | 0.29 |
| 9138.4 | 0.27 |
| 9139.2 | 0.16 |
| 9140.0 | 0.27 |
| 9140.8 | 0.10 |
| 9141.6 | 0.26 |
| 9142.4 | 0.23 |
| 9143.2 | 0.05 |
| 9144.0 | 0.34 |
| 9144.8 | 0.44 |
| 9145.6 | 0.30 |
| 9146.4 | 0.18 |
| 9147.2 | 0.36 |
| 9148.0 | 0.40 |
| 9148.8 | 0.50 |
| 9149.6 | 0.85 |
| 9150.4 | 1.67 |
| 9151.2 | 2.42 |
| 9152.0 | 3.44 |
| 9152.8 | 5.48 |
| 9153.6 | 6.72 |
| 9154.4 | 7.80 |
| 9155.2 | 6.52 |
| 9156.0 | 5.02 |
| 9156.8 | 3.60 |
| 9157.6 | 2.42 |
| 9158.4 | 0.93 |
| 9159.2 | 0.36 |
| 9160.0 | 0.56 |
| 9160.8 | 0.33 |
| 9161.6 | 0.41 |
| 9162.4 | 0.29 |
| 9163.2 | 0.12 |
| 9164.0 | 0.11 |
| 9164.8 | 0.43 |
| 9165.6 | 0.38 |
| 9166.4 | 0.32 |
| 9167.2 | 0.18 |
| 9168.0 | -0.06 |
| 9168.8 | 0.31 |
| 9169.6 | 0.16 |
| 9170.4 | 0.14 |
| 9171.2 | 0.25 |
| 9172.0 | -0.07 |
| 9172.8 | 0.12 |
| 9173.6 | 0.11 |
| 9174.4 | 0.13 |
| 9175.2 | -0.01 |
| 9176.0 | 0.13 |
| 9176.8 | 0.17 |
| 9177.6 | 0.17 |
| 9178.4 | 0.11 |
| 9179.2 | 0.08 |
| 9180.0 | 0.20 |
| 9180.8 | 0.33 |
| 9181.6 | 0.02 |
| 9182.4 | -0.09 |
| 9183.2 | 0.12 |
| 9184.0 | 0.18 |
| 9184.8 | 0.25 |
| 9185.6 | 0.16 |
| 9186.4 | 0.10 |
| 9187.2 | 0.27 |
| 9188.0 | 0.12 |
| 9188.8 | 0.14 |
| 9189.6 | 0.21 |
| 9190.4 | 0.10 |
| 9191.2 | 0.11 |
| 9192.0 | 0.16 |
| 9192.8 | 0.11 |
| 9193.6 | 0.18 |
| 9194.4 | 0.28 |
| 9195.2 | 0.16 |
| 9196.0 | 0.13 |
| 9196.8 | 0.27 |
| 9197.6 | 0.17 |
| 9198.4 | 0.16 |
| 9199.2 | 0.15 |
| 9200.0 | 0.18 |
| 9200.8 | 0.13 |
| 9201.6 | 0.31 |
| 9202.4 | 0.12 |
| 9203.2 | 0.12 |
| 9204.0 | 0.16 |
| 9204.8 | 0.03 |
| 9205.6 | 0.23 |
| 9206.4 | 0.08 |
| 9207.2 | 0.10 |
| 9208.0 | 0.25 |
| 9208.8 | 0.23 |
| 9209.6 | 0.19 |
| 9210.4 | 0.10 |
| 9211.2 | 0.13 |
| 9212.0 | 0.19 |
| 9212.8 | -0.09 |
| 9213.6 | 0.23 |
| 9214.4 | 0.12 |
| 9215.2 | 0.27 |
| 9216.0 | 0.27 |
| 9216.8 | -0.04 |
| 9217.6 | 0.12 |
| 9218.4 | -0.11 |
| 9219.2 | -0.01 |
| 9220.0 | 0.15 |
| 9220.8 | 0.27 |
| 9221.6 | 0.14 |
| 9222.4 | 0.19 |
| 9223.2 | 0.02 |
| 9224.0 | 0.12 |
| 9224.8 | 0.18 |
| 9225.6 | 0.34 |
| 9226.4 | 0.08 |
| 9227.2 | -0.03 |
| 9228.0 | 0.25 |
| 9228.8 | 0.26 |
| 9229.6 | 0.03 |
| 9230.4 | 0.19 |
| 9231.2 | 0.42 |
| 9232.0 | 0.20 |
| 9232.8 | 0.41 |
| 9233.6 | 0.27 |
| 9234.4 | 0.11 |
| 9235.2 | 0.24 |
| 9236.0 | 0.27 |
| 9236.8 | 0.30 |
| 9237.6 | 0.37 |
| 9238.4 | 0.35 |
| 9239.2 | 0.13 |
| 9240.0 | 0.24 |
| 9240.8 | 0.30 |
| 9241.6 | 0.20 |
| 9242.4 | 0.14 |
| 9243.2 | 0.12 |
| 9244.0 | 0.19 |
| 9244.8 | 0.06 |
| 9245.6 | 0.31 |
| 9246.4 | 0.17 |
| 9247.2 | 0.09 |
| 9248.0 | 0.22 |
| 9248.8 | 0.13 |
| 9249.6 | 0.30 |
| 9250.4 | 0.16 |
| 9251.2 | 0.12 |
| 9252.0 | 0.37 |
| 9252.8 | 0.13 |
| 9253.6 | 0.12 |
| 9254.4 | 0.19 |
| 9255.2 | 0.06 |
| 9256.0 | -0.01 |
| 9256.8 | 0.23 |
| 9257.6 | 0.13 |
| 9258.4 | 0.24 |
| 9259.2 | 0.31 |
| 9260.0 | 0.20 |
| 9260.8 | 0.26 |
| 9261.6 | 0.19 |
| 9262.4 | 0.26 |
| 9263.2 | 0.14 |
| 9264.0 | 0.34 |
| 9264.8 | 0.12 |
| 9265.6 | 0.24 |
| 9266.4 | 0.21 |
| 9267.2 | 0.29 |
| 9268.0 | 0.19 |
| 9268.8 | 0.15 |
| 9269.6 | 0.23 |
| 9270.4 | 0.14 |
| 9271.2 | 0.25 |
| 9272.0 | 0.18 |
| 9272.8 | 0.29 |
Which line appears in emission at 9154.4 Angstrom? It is [O III]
